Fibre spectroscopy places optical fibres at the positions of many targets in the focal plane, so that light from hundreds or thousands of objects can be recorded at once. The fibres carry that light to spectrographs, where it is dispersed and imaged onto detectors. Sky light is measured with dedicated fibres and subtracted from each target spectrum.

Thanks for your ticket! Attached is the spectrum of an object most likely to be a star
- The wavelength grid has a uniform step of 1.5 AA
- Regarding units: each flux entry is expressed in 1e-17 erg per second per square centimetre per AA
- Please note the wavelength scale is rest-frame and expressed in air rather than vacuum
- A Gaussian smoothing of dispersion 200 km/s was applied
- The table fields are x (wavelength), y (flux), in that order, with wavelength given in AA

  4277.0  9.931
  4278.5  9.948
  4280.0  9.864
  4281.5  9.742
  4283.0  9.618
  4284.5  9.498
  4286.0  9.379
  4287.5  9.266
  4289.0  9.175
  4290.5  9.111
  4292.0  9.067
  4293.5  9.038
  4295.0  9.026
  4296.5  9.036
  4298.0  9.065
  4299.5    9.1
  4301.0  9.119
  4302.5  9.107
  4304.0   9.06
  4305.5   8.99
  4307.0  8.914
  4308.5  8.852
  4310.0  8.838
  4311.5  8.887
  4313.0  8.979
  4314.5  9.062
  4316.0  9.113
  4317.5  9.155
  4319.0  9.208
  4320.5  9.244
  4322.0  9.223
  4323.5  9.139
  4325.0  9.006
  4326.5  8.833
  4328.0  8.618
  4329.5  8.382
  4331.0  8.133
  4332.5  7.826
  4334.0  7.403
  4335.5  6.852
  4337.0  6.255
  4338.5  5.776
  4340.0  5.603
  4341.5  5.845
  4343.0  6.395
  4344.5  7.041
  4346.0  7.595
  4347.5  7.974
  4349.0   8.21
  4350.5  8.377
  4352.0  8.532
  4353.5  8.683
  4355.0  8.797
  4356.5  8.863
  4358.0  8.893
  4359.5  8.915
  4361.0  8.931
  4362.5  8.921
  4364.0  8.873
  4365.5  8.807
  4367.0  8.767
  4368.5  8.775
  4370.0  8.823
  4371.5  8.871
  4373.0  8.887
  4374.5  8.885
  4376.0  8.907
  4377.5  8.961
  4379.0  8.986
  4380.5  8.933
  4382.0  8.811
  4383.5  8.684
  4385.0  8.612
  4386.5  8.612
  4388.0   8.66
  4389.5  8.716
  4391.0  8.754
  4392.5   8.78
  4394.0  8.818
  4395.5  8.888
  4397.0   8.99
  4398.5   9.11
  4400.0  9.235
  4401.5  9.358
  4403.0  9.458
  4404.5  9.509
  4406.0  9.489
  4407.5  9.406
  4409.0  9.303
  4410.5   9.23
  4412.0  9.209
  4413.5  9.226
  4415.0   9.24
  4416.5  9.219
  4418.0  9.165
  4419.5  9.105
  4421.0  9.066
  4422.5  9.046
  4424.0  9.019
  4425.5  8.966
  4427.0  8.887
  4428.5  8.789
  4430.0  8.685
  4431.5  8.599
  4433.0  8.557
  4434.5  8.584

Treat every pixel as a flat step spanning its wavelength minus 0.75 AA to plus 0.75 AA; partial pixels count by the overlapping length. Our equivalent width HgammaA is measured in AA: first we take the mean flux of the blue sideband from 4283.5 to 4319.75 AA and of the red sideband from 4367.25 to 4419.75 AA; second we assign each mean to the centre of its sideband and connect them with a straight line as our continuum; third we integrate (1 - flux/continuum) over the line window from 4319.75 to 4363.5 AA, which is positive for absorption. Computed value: 5.0 AA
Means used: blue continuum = 9.09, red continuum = 9.01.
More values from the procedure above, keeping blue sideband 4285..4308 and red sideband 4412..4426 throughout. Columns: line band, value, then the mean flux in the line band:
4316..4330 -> 0.2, 9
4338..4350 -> 3.0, 6.86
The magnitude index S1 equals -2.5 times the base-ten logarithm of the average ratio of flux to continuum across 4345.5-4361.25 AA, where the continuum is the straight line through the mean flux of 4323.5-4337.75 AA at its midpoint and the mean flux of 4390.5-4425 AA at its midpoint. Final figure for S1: -0.02 mag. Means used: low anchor 7.99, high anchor 9.16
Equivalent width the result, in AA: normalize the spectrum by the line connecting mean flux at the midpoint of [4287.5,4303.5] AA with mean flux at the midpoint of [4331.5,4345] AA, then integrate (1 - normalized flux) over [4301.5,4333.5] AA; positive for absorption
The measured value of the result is -4.5 AA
